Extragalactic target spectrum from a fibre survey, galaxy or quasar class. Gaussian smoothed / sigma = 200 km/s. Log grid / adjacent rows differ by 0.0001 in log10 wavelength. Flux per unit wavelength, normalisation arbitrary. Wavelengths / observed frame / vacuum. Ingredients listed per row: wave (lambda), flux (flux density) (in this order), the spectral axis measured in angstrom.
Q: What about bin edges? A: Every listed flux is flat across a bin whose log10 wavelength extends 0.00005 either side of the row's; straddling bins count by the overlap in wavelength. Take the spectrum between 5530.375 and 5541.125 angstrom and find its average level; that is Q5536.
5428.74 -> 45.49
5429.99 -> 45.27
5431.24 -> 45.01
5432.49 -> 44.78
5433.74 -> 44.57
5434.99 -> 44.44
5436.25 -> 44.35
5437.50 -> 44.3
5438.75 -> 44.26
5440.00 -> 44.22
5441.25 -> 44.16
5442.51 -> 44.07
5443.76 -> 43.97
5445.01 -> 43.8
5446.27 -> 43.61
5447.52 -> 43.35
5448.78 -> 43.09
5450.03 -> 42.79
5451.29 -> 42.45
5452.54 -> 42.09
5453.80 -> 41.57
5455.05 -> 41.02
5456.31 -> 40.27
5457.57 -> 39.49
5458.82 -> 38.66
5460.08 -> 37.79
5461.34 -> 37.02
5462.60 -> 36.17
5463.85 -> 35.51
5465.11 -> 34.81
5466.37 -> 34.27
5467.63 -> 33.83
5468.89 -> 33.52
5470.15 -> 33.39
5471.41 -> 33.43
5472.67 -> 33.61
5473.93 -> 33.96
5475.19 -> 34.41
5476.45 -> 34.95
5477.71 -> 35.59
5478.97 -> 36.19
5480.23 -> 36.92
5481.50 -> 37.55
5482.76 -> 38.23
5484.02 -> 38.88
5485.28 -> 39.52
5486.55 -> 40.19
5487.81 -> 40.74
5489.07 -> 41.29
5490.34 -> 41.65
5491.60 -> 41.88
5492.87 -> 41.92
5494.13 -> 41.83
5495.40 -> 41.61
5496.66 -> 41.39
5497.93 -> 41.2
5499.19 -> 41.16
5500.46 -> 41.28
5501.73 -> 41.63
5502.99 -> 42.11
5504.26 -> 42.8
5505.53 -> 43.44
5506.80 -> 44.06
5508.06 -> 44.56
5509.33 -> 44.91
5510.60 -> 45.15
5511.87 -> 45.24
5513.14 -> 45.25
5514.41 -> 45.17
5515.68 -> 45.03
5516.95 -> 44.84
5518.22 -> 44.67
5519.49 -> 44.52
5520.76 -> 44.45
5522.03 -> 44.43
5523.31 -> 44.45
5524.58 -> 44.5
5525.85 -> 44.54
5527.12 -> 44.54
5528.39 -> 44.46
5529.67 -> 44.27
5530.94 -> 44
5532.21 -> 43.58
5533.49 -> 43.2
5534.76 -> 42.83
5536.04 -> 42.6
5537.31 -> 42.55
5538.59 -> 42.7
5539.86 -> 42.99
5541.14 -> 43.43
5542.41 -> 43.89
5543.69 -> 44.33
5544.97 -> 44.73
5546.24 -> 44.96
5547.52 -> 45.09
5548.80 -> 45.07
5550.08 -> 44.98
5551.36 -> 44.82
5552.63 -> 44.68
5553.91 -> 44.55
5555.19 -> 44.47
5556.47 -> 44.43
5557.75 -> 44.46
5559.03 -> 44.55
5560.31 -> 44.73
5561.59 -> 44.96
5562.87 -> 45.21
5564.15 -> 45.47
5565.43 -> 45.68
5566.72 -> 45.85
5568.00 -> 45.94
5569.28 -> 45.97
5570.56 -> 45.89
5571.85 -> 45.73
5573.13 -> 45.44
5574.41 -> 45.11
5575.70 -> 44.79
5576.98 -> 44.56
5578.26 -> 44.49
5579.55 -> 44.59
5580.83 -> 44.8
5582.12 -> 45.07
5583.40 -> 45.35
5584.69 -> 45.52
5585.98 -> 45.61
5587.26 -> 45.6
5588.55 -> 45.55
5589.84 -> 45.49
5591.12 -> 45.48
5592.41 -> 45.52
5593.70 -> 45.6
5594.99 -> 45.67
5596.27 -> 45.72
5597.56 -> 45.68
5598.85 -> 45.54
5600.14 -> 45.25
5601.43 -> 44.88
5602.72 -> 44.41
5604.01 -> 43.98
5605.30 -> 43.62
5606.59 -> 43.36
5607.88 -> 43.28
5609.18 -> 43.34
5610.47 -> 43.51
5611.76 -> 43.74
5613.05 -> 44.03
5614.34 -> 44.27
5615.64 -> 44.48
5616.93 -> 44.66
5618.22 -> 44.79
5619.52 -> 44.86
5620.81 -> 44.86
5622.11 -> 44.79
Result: 43.1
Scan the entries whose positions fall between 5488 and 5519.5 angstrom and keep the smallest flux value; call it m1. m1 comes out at 41.16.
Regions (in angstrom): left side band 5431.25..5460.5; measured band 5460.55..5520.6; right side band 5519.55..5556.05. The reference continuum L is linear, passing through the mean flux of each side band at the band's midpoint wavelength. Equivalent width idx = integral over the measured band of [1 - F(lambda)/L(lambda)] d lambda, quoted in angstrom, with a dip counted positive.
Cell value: 5.00 angstrom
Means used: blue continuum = 42.8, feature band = 39.9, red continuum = 44.1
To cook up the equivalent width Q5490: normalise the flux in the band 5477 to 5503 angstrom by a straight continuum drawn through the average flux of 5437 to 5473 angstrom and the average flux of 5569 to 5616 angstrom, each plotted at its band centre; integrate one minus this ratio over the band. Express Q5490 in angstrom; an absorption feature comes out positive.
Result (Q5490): 0.6 angstrom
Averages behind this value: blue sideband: 39.7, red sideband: 44.9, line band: 40.1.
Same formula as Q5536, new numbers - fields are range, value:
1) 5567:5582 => 45.2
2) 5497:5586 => 44.4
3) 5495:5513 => 43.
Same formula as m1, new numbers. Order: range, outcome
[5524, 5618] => 42.55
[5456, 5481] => 33.39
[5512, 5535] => 42.83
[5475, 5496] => 34.41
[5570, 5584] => 44.49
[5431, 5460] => 38.66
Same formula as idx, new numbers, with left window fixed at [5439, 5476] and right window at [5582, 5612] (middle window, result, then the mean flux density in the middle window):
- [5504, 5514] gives -0.8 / 44.5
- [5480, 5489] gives 0.2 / 39.1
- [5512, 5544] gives -1.6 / 44.1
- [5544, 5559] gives -0.6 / 44.7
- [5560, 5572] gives -0.5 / 45.5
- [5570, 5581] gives -0.3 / 45.1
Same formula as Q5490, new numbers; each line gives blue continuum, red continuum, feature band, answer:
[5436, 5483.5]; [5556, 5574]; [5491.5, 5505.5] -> -0.2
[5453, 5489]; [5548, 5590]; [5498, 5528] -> -2.6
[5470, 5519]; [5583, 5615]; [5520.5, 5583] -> -2.4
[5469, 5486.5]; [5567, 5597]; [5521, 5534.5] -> -1.2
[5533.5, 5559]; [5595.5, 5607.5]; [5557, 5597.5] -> -0.8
